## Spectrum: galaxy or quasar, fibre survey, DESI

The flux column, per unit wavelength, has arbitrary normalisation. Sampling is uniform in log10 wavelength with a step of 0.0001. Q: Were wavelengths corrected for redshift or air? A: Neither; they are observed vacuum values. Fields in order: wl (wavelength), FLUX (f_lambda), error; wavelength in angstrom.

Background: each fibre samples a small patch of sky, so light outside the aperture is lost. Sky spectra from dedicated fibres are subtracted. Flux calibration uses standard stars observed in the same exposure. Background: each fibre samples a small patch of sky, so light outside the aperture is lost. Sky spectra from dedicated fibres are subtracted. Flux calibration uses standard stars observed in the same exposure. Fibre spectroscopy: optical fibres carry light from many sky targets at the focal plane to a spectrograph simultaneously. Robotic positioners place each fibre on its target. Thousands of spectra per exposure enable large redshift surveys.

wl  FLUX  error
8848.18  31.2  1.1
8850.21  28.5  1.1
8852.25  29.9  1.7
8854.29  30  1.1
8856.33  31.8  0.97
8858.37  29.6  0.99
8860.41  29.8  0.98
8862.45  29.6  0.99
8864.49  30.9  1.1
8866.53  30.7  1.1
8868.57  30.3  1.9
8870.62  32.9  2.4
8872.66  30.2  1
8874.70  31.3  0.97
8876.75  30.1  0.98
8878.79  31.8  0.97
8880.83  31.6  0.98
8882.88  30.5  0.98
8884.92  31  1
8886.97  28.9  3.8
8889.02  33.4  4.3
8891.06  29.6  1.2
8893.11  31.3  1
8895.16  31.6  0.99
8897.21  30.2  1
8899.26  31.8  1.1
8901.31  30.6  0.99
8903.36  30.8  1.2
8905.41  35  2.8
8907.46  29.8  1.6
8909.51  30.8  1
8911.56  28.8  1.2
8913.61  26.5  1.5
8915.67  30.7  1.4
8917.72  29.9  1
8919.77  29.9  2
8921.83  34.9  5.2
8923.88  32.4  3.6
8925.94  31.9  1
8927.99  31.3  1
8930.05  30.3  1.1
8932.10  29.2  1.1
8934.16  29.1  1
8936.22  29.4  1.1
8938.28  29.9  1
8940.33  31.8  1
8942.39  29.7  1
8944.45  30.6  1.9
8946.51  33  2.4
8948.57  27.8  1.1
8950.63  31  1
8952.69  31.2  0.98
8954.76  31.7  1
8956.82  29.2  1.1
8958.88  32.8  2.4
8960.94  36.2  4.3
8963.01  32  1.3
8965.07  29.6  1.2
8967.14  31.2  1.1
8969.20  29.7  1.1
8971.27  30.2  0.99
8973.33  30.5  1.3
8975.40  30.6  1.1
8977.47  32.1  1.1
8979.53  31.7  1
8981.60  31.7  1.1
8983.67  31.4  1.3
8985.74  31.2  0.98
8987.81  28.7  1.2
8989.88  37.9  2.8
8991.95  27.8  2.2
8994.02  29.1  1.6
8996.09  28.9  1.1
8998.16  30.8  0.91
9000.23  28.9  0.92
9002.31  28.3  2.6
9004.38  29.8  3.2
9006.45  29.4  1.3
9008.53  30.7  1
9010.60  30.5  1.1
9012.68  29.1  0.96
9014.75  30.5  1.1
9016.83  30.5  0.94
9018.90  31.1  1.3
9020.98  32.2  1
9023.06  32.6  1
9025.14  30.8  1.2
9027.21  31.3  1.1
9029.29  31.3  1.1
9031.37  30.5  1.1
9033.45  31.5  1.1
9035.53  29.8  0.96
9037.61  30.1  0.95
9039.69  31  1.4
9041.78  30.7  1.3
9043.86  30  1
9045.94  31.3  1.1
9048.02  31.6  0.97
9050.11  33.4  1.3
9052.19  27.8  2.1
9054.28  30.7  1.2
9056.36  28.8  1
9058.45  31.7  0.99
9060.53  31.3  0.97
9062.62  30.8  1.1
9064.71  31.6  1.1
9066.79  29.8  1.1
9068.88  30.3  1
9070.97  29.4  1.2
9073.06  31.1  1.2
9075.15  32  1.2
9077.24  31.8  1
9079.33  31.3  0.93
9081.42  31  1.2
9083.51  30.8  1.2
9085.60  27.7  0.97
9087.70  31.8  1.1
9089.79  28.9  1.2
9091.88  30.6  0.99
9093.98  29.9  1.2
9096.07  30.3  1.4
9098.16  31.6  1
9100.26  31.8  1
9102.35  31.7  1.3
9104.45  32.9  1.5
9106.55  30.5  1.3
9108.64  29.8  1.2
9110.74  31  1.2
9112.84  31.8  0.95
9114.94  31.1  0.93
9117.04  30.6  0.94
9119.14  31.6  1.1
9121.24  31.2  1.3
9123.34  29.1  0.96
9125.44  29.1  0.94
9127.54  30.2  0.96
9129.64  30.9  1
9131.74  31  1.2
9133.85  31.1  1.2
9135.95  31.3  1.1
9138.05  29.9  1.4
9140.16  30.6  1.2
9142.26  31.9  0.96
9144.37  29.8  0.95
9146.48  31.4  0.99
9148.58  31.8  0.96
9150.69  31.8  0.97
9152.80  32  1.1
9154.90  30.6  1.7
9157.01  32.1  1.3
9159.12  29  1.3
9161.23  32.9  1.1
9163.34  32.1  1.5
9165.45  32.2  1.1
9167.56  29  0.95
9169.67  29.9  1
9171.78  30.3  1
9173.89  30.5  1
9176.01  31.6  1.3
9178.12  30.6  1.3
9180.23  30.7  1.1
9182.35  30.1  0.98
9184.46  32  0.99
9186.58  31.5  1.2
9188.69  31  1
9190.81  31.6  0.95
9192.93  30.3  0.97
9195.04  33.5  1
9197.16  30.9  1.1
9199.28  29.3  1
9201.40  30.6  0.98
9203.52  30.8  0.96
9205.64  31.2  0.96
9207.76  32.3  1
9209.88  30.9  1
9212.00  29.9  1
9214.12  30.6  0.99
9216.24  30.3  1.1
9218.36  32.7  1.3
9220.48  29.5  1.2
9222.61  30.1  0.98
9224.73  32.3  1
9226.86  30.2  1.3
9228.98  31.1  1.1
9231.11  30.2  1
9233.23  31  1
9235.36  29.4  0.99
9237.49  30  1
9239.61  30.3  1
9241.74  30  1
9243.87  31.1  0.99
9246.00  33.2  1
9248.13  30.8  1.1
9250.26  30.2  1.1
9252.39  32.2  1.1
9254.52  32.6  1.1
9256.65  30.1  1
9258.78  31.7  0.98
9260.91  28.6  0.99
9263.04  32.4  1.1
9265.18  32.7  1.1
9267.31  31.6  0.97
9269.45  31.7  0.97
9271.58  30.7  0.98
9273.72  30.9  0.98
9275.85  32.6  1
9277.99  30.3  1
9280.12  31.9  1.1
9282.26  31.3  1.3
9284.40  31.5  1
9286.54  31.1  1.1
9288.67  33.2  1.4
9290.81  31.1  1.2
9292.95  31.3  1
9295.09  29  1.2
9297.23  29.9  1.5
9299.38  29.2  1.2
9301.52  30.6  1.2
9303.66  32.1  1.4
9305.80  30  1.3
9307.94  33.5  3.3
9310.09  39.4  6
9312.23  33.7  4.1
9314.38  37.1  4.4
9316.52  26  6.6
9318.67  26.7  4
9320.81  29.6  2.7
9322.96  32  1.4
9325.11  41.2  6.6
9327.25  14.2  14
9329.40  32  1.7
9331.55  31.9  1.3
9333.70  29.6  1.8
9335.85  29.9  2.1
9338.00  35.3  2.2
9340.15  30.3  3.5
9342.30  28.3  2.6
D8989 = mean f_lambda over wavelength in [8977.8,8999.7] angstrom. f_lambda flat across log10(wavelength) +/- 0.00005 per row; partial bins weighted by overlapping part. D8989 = 30.9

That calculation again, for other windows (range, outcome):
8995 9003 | 29.3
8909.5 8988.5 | 30.8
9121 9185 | 30.9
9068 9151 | 30.8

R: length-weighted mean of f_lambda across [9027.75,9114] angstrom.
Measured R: 30.8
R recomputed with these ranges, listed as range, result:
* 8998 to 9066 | 30.6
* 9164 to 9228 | 30.9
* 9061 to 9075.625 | 30.7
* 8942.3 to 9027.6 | 30.8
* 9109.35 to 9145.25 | 30.7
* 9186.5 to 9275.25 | 31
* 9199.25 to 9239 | 30.7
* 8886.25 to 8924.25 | 30.9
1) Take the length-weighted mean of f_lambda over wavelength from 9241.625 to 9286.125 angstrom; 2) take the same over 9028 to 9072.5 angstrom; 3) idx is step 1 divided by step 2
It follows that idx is 1.02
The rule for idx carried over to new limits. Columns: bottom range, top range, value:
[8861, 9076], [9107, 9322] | 1.01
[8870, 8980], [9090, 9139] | 1.00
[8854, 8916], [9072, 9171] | 1.01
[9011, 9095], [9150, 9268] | 1.01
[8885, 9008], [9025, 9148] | 1.00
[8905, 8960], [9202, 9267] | 1.01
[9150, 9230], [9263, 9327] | 1.02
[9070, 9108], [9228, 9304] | 1.01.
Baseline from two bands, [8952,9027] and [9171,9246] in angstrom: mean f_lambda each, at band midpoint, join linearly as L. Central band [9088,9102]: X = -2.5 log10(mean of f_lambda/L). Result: 0.01 mag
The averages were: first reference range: 30.9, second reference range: 30.8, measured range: 30.7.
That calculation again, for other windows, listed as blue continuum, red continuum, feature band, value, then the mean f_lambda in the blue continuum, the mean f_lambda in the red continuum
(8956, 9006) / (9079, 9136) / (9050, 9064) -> 0.01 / 30.8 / 30.7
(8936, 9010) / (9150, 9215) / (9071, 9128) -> 0.01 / 30.7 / 31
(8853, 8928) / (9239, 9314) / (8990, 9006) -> 0.05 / 30.9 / 31.6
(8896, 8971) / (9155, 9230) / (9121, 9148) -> 0.01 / 30.8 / 31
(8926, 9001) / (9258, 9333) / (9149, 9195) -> 0.00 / 30.8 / 31.2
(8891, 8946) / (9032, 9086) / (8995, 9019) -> 0.03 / 30.7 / 30.7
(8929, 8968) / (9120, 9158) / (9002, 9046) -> 0.01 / 30.8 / 30.9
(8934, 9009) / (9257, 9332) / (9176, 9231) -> 0.00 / 30.7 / 31.2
